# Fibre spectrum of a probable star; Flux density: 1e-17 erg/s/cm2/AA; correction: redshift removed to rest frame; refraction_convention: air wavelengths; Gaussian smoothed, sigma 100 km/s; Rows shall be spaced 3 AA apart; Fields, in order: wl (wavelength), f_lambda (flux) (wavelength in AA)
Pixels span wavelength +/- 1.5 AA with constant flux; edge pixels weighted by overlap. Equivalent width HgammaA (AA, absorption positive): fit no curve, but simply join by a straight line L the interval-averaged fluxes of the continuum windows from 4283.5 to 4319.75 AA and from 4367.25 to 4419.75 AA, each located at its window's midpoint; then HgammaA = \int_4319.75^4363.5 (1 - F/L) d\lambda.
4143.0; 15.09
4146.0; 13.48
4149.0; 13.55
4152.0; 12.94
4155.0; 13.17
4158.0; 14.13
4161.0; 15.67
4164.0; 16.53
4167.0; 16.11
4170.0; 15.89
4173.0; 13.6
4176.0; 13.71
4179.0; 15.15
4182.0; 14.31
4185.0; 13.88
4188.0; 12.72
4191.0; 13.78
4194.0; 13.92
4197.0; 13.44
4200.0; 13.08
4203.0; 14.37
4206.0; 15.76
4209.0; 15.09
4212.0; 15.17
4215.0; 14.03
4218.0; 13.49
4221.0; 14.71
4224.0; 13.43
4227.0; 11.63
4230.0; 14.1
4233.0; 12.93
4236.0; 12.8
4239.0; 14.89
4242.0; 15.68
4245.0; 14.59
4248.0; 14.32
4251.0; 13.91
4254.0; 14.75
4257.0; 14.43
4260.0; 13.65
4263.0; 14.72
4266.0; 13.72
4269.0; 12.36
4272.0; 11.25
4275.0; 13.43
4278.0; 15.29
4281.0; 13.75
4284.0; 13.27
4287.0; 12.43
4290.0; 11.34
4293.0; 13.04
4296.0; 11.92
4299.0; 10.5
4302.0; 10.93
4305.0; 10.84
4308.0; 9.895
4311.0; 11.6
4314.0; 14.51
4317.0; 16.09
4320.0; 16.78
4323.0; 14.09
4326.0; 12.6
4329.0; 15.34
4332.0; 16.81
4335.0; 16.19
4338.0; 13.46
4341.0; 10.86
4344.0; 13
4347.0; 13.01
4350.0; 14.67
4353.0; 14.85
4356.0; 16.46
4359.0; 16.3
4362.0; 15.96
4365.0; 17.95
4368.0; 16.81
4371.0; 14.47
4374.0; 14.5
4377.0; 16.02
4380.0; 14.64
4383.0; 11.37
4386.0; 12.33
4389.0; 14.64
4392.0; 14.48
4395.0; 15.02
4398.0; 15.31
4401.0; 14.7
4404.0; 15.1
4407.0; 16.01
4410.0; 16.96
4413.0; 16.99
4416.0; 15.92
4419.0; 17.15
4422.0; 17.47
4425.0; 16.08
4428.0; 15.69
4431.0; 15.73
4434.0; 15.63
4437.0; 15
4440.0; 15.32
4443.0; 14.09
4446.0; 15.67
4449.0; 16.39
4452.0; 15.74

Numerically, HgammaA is -3.6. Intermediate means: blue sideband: 12.3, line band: 14.6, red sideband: 15.1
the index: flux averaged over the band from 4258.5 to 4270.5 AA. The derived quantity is 13.6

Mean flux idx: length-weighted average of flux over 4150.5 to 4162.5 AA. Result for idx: 14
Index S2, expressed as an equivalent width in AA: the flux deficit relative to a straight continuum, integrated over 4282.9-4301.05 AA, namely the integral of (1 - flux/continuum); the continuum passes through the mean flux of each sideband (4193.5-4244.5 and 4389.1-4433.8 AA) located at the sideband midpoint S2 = 3.3 AA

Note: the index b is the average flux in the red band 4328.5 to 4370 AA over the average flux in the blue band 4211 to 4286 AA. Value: 1.09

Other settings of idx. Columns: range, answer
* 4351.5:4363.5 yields 15.9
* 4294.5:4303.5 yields 11.1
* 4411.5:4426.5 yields 16.7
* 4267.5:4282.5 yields 13.2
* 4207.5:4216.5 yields 14.8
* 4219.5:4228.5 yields 13.3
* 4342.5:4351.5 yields 13.6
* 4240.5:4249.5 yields 14.9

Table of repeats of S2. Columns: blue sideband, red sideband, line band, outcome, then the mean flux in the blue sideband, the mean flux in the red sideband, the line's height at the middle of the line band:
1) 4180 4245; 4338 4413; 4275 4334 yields 5.0 AA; 14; 14.8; 14.5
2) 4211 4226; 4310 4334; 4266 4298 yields 3.8 AA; 14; 14.8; 14.5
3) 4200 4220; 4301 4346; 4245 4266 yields -0.2 AA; 14.5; 13.6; 14.1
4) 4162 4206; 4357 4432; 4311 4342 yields 1.1 AA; 14.4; 15.5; 15.1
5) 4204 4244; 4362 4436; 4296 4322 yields 3.8 AA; 14.1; 15.5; 14.8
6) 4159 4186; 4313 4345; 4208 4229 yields 1.3 AA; 15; 14.5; 14.9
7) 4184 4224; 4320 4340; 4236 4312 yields 7.4 AA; 14.1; 14.8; 14.5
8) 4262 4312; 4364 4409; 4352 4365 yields -1.8 AA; 12.4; 14.9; 14.2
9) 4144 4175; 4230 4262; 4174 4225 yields 0.9 AA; 14.5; 14.2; 14.4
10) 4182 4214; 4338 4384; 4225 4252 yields 0.8 AA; 14.1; 14.7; 14.3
